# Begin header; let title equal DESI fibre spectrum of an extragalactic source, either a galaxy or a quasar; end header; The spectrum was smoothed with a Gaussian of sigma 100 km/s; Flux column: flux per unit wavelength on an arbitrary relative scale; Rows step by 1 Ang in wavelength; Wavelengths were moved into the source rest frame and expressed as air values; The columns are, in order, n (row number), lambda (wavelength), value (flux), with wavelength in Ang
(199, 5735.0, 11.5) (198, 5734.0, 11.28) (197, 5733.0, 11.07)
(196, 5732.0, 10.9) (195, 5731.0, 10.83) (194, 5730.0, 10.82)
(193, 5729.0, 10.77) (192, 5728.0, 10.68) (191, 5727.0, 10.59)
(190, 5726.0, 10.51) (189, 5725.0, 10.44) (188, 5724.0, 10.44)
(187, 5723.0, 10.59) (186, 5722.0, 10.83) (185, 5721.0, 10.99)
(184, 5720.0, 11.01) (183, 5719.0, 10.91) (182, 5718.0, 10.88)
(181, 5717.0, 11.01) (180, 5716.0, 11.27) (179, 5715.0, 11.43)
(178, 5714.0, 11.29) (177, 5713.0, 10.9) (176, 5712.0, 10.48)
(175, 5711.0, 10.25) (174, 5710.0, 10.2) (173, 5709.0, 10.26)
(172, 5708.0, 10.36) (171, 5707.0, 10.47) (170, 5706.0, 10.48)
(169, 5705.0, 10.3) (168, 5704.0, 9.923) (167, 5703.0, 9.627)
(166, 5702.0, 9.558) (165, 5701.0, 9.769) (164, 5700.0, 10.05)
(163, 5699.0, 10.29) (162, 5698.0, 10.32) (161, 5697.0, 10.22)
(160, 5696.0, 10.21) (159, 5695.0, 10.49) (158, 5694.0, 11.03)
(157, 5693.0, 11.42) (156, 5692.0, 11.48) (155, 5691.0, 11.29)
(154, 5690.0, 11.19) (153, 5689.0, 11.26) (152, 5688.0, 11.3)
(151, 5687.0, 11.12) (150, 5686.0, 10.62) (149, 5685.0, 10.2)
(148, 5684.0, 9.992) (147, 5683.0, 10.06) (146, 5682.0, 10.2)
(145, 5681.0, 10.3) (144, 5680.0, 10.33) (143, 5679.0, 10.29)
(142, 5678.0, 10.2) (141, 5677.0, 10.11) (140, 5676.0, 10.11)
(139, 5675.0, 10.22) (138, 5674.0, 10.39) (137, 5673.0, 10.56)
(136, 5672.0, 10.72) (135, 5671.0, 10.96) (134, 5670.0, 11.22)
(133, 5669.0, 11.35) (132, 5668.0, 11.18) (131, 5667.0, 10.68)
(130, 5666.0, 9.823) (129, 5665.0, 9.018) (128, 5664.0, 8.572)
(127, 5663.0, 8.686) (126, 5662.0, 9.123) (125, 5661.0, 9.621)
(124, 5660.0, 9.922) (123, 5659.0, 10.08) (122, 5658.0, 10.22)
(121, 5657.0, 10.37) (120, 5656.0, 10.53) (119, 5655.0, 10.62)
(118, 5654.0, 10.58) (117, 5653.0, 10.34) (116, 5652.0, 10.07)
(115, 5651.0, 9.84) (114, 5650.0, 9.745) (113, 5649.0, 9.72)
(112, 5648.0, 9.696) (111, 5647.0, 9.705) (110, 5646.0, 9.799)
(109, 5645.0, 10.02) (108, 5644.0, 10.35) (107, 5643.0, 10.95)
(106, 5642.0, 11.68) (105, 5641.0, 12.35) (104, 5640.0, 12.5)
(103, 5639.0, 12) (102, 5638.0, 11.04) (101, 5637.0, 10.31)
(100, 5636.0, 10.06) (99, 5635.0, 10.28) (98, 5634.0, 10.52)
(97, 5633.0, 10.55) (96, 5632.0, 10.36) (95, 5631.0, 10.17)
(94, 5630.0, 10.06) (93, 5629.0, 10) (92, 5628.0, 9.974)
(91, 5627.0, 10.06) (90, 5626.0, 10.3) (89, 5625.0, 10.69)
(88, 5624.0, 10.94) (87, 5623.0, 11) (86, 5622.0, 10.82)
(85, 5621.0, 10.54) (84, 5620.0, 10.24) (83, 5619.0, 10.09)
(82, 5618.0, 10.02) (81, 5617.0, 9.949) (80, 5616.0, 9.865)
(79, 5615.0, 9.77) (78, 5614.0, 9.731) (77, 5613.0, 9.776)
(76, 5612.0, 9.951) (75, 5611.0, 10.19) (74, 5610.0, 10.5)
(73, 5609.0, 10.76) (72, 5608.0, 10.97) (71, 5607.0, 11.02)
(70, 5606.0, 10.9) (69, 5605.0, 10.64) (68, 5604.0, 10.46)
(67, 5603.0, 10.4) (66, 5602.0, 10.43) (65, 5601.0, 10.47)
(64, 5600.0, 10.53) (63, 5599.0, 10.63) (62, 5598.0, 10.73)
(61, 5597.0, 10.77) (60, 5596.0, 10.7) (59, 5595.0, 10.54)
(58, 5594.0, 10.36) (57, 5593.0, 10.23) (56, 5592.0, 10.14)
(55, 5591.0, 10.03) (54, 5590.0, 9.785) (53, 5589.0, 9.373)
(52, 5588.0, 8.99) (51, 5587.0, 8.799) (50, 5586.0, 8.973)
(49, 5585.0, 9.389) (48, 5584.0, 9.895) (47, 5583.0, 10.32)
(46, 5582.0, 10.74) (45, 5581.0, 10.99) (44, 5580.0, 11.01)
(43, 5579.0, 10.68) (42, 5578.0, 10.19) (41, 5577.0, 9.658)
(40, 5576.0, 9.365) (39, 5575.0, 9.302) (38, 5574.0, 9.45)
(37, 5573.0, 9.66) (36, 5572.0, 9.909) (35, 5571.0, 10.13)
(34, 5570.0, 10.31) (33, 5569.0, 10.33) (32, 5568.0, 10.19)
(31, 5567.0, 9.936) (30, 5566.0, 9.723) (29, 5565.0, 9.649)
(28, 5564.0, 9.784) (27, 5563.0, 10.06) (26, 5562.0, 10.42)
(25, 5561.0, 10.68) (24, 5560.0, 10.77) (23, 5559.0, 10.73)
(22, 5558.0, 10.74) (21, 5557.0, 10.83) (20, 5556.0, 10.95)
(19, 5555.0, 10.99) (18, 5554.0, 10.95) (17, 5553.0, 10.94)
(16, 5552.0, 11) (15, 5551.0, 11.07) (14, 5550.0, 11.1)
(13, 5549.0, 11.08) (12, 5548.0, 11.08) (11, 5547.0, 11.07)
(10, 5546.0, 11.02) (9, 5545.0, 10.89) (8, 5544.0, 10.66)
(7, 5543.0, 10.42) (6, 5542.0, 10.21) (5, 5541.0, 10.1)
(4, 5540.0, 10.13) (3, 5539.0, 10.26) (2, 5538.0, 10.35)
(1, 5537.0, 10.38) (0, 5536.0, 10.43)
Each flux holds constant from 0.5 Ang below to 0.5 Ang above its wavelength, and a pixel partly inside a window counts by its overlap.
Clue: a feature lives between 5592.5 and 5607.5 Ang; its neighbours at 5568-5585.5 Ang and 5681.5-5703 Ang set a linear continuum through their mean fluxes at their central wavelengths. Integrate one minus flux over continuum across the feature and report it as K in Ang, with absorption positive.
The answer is -0.61 Ang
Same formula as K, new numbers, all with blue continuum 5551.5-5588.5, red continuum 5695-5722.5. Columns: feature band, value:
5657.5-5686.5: 0.7 Ang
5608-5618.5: 0.2 Ang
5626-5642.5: -0.7 Ang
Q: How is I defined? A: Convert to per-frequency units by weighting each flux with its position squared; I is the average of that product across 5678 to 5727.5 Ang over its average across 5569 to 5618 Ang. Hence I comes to 1.08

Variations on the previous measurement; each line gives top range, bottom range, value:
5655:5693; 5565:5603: 1.06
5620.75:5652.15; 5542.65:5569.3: 1.02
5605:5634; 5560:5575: 1.05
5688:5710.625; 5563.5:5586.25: 1.10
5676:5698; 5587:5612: 1.06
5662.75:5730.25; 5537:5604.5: 1.07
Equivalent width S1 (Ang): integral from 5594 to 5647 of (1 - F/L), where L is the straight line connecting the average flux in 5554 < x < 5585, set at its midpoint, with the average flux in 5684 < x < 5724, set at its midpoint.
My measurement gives -0.6 Ang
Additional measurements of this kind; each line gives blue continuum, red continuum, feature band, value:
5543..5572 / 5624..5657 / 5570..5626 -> 1.73 Ang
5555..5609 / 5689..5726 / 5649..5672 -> 0.76 Ang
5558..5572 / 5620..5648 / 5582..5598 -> 0.65 Ang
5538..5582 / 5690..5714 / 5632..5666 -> 0.57 Ang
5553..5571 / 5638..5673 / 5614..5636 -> 0.23 Ang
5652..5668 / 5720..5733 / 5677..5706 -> -0.44 Ang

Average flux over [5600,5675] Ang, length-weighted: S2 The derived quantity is 10.4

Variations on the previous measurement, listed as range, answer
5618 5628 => 10.5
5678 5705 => 10.5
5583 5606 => 10.1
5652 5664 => 9.95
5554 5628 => 10.2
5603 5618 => 10.3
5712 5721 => 11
